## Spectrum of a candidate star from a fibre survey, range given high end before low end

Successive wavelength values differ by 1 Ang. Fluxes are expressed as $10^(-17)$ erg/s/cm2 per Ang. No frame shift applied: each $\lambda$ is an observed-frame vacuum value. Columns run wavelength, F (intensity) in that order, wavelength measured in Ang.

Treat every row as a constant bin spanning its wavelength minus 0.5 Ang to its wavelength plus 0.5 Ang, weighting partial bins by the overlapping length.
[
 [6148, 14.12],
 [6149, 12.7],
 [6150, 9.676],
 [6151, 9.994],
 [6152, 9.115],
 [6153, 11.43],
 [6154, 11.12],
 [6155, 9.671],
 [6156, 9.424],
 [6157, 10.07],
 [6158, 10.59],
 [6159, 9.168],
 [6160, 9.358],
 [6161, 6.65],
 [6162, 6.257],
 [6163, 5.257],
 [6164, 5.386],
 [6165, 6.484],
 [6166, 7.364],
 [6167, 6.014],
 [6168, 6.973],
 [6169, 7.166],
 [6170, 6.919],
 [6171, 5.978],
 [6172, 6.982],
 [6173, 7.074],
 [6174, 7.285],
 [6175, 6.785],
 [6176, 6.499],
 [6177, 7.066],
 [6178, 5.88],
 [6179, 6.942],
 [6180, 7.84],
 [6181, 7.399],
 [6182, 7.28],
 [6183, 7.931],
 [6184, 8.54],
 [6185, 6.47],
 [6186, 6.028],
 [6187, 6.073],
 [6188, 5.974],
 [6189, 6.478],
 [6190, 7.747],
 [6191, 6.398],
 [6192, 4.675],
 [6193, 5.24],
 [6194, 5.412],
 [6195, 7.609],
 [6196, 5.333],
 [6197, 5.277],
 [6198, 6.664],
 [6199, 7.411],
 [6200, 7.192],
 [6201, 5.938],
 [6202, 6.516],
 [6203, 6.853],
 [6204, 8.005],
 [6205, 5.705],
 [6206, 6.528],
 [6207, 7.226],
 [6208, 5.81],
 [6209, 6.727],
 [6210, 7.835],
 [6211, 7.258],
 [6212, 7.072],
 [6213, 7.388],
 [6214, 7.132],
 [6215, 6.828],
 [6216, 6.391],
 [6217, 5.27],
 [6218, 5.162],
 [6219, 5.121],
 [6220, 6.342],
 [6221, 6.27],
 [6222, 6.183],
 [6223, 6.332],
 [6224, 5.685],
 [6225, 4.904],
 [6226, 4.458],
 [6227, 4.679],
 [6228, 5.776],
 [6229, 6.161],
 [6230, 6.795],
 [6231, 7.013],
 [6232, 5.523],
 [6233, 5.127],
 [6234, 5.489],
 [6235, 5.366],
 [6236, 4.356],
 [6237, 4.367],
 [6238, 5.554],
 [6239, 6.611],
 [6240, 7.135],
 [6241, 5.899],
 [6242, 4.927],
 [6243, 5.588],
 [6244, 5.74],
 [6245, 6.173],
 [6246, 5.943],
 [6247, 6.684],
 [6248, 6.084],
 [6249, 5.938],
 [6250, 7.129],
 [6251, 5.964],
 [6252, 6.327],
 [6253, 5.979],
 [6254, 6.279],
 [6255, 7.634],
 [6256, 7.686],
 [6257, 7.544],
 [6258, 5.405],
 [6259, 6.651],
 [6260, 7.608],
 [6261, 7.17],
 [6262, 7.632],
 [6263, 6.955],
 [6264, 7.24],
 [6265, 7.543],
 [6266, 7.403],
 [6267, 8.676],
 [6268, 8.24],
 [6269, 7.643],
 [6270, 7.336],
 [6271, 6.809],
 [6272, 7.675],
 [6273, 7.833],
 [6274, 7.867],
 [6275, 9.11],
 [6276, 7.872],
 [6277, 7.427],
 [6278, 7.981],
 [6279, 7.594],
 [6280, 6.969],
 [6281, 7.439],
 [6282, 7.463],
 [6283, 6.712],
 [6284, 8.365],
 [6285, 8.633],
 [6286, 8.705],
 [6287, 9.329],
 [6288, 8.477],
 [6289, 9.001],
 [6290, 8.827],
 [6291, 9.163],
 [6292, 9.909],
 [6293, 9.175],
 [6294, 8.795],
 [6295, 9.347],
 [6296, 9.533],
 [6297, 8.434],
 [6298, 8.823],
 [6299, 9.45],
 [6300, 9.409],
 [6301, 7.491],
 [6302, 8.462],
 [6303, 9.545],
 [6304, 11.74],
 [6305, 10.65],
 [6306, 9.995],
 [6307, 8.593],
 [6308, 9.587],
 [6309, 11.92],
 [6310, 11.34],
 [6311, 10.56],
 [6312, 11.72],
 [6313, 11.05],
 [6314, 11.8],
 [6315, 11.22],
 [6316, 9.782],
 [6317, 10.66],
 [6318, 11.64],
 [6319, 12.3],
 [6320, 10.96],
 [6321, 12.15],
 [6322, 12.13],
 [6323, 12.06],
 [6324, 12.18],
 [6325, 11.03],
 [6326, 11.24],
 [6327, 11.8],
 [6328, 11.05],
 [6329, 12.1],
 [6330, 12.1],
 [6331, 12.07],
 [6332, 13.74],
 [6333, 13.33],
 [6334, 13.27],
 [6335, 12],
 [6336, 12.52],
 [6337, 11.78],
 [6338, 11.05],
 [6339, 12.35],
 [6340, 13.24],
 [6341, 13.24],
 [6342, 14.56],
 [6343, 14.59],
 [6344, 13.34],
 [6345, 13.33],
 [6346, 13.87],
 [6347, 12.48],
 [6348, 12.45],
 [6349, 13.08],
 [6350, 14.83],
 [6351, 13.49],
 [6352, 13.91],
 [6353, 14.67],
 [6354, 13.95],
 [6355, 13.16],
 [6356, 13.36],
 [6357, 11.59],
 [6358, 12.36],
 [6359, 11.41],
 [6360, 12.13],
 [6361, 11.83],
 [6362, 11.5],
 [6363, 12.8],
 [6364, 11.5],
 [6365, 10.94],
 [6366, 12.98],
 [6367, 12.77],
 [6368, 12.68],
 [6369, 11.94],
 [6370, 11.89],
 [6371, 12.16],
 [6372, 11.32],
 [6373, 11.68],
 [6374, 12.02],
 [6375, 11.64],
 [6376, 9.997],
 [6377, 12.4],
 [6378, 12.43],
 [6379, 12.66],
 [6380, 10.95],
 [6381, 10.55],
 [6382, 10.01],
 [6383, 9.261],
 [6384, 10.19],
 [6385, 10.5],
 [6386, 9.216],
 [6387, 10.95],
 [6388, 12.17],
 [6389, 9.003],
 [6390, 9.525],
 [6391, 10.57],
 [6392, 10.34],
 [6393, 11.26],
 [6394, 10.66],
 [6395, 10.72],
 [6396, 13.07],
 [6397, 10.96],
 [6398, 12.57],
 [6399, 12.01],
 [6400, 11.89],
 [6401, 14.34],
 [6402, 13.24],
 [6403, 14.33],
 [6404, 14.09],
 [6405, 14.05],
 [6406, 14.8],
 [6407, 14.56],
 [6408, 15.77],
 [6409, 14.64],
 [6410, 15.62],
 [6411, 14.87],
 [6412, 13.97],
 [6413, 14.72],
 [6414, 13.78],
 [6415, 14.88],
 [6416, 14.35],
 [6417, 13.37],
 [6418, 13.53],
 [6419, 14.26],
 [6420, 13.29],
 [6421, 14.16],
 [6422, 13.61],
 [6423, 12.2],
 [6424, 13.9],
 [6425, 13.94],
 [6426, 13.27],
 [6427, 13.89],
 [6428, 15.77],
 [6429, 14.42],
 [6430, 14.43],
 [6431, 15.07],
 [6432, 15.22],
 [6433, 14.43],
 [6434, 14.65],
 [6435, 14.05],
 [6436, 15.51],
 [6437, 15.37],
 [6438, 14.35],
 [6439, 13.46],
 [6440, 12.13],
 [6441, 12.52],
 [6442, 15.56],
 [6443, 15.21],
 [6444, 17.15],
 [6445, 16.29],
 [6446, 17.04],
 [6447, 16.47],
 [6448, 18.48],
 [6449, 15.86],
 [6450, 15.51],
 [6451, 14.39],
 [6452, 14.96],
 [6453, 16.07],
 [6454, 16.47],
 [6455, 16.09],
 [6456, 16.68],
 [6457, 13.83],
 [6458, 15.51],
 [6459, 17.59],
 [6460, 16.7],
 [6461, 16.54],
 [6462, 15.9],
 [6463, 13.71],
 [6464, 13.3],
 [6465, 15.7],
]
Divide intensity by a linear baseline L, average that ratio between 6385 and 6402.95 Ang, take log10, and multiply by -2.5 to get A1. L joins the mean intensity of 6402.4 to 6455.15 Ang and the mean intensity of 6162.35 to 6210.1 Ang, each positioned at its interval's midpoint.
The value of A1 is 0.19 mag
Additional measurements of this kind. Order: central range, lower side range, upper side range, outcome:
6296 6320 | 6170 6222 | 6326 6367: 0.09 mag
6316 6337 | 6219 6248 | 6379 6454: -0.22 mag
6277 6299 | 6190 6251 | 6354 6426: 0.02 mag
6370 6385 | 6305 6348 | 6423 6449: 0.18 mag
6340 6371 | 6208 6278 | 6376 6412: -0.21 mag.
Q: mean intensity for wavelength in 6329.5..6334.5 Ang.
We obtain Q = 12.9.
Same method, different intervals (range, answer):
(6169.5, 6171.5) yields 6.45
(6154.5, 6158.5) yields 9.94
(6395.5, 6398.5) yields 12.2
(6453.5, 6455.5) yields 16.3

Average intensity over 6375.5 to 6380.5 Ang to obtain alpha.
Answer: 11.7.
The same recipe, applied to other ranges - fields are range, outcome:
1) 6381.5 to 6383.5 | 9.64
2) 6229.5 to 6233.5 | 6.11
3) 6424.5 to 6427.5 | 13.7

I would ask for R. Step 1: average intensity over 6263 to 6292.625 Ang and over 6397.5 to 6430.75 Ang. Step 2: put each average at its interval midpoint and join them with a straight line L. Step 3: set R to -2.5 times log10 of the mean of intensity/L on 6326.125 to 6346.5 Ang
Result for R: -0.20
